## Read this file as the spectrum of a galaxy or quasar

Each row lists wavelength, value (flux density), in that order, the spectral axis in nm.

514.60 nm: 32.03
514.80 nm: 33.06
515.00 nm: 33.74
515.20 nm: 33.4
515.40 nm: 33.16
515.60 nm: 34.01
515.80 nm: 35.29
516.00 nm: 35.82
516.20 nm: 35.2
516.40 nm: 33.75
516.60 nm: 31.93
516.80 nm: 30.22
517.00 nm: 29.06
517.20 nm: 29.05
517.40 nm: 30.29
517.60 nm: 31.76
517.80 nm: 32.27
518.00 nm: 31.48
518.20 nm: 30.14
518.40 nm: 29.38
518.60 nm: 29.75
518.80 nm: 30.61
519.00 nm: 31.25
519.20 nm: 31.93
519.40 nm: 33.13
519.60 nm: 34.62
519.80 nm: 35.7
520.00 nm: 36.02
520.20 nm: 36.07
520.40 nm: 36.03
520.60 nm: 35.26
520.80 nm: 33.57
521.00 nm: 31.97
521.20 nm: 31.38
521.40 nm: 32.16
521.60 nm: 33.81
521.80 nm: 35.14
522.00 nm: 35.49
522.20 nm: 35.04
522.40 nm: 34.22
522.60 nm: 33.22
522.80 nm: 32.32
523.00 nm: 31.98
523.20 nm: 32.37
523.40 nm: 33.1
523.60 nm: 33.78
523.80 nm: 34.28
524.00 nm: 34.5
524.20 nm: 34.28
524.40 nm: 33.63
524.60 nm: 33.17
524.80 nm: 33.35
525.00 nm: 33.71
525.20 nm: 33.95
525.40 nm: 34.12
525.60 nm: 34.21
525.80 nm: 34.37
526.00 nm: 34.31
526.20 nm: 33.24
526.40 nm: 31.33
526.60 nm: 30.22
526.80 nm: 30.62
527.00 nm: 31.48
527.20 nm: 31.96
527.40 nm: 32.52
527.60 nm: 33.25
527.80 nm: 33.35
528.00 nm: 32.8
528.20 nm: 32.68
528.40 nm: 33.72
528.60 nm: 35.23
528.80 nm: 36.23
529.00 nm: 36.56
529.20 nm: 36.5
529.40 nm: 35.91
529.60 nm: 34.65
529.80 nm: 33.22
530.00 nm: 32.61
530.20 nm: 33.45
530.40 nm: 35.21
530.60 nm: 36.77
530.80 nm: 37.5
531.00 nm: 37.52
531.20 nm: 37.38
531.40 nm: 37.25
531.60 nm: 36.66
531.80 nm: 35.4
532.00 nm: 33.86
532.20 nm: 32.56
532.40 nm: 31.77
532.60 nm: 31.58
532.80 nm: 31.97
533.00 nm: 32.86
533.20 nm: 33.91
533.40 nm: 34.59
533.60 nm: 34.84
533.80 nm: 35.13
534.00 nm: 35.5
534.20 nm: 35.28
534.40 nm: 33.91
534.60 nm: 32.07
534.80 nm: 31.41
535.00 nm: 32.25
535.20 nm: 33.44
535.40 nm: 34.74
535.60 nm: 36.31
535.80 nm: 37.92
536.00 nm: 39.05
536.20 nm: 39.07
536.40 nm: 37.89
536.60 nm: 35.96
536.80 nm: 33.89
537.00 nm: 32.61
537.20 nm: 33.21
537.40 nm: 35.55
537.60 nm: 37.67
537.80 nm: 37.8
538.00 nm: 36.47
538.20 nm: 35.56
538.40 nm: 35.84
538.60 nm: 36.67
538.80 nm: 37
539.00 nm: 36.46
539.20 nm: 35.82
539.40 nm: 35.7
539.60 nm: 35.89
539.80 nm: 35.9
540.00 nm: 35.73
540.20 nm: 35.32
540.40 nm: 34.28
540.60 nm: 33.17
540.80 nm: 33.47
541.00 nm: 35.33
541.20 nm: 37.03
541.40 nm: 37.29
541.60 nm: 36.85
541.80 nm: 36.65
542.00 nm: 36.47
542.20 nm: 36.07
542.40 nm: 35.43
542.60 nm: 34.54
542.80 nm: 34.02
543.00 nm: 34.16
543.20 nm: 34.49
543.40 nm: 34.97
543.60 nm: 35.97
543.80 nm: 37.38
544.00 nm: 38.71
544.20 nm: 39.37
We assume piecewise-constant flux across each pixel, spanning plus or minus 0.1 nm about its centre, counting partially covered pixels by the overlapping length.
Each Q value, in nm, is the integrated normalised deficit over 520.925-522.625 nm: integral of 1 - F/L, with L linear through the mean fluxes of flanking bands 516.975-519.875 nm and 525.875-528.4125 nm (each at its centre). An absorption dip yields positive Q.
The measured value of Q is -0.100 nm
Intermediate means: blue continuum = 31.4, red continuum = 32.4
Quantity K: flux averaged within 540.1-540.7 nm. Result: 34.3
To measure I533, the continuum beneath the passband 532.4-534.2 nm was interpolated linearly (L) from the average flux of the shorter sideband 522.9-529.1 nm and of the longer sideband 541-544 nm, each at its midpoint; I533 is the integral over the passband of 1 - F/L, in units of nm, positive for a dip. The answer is 0.04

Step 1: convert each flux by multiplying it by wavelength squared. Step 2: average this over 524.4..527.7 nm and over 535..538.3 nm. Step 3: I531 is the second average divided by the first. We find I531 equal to 1.14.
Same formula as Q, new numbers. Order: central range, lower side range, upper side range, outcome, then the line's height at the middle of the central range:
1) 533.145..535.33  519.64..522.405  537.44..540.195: 0.119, 35.8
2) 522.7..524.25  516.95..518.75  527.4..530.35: -0.044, 32.4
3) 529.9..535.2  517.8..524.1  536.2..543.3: 0.057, 34.7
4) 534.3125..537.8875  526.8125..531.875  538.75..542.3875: 0.010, 35.4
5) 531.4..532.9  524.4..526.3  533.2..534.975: 0.013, 34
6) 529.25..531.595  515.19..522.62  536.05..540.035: -0.055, 34.8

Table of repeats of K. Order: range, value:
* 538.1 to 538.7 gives 36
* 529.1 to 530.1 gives 34.6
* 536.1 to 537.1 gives 35.9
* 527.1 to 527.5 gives 32.2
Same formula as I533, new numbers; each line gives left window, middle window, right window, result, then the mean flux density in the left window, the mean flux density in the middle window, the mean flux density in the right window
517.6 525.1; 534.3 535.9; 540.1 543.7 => 0.03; 33.2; 34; 35.3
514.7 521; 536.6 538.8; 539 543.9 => -0.03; 32.8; 35.6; 35.5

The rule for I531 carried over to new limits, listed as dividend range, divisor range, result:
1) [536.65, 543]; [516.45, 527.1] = 1.16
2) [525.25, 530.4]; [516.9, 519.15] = 1.14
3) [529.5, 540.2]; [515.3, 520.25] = 1.16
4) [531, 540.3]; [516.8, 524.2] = 1.14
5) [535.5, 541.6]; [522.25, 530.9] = 1.12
